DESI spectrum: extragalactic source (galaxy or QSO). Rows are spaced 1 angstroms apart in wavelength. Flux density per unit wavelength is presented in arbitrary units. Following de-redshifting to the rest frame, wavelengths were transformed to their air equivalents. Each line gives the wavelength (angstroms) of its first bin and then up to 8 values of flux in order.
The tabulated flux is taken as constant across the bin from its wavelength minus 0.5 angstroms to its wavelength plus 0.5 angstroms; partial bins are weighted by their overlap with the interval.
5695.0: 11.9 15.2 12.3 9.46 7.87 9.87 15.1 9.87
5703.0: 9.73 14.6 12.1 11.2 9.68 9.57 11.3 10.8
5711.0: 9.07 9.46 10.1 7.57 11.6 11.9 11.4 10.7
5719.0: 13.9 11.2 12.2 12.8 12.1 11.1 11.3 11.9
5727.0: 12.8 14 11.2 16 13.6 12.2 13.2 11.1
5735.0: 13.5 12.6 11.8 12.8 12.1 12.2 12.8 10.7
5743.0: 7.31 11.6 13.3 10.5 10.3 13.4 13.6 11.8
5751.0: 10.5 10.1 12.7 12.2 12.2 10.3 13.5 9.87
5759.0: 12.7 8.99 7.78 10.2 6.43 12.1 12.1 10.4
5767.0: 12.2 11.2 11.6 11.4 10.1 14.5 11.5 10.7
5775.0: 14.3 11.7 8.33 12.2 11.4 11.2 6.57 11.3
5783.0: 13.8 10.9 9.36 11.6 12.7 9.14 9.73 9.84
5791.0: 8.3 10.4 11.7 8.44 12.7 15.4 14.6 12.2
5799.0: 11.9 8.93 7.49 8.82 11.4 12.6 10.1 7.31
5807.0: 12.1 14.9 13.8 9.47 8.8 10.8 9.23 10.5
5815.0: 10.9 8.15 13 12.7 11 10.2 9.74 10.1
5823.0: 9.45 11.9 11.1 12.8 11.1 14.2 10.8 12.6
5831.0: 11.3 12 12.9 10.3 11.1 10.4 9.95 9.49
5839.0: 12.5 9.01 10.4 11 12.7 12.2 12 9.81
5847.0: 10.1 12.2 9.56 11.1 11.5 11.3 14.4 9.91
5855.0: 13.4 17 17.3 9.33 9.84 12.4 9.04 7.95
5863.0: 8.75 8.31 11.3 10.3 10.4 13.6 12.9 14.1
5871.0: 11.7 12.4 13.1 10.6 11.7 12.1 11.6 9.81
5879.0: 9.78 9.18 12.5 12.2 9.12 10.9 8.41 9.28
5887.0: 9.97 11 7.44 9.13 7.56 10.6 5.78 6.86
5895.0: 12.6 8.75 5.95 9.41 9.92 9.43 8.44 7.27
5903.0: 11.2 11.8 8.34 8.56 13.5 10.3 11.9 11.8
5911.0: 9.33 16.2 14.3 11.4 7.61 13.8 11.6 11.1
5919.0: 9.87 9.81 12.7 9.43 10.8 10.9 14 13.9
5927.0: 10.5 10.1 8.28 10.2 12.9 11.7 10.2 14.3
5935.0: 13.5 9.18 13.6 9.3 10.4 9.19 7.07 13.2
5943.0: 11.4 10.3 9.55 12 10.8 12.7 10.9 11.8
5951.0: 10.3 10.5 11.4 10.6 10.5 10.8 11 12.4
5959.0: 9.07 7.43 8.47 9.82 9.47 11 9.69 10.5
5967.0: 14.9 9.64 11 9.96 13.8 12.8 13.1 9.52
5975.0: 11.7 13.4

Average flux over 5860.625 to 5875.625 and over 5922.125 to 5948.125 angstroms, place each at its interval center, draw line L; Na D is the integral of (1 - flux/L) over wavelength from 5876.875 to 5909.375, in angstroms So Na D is 4.34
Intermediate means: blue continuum 11.1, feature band 9.62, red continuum 11.1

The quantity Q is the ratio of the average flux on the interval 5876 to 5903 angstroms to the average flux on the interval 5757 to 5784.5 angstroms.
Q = 0.9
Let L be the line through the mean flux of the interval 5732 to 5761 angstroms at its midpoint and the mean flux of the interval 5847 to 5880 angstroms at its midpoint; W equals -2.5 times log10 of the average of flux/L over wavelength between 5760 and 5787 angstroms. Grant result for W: 0.06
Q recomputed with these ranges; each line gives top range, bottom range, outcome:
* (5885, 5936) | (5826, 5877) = 0.91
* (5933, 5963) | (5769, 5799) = 0.95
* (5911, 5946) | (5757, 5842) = 1.02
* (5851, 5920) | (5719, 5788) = 0.93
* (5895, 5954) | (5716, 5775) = 0.93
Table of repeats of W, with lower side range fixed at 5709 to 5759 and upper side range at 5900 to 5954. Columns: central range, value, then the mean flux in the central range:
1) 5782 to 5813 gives 0.05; 11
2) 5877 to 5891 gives 0.13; 9.88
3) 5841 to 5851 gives 0.02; 11.2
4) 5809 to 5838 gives 0.04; 11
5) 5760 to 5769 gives 0.13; 10.3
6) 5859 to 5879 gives 0.01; 11.1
